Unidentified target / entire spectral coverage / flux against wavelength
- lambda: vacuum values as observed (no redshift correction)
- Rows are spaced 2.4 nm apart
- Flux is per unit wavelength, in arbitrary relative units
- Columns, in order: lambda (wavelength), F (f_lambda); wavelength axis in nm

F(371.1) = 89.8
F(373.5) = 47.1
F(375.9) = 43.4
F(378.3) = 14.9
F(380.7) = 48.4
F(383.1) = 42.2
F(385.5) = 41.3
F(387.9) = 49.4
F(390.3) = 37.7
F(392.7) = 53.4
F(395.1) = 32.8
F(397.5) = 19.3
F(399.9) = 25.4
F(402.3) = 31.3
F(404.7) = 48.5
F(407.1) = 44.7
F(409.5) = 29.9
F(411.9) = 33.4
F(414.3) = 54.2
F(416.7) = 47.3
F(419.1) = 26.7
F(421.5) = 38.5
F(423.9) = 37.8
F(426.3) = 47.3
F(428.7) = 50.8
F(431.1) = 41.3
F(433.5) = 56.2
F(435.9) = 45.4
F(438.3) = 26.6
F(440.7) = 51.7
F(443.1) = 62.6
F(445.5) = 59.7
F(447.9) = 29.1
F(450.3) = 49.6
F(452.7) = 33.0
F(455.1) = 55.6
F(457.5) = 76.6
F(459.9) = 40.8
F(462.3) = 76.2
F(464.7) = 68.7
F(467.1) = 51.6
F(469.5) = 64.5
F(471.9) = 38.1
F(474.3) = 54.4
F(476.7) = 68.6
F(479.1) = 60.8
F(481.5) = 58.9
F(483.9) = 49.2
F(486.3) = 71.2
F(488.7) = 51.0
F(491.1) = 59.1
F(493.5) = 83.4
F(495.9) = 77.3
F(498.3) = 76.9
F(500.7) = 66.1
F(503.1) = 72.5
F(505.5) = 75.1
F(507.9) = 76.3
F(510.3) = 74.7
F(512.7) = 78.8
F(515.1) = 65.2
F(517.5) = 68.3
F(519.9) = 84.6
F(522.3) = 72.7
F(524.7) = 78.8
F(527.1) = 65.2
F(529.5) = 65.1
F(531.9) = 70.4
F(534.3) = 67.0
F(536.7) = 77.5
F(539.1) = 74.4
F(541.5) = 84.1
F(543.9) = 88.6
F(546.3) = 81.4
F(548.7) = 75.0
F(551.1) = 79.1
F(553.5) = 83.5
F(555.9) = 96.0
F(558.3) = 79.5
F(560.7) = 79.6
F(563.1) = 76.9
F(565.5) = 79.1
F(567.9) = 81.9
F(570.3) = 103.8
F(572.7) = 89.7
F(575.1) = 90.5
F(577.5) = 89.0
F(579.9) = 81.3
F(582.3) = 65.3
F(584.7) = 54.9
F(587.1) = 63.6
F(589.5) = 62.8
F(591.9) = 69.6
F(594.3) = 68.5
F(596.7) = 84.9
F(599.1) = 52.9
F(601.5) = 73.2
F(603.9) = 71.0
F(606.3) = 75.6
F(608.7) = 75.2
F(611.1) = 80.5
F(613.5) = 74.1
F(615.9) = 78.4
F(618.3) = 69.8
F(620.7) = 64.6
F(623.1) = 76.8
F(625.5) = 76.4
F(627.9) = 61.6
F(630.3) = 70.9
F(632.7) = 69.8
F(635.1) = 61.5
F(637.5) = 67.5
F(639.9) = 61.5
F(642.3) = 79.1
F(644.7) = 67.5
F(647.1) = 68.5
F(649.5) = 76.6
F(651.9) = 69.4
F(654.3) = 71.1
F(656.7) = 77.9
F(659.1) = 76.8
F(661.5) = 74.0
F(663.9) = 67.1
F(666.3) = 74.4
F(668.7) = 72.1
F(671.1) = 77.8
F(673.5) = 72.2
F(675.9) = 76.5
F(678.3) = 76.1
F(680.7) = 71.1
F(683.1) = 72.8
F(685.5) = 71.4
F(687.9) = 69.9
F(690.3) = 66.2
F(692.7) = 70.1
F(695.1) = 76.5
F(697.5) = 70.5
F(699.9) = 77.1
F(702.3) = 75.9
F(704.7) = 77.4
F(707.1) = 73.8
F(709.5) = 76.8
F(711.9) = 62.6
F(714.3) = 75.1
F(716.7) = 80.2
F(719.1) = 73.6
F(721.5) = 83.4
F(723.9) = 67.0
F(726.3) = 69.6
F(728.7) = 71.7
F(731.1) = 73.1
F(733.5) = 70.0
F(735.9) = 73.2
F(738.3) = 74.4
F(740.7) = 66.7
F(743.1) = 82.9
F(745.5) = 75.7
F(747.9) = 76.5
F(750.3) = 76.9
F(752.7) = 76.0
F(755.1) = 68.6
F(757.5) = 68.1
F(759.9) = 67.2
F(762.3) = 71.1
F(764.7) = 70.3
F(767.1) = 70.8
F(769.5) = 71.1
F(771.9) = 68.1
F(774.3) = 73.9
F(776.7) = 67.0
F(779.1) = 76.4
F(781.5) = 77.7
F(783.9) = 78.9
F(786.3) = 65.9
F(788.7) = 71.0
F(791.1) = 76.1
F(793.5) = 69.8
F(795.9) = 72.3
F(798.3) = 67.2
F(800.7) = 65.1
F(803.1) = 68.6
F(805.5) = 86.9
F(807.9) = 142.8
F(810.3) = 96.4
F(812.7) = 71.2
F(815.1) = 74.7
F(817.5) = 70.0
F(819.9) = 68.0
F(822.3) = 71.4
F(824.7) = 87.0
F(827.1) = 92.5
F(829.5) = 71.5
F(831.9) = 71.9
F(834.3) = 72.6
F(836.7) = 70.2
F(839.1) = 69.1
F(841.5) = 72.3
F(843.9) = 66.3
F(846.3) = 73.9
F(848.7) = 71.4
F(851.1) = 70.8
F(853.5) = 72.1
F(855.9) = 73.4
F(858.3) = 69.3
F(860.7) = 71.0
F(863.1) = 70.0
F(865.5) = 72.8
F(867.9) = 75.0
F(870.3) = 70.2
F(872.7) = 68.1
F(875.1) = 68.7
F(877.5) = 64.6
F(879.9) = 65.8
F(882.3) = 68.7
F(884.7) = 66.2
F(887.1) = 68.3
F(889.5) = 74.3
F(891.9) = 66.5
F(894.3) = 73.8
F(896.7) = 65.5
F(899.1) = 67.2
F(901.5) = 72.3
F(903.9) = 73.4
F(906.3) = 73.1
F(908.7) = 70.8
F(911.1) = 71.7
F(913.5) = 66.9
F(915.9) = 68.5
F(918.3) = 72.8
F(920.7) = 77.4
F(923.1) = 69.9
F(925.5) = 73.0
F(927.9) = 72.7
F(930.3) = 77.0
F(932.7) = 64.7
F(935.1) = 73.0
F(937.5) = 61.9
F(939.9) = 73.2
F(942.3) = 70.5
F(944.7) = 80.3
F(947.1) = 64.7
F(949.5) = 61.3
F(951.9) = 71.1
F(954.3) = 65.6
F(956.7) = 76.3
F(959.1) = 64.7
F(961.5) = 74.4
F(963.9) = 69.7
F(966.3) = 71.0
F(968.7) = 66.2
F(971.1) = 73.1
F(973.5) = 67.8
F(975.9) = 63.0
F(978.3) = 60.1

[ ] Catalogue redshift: 0.229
